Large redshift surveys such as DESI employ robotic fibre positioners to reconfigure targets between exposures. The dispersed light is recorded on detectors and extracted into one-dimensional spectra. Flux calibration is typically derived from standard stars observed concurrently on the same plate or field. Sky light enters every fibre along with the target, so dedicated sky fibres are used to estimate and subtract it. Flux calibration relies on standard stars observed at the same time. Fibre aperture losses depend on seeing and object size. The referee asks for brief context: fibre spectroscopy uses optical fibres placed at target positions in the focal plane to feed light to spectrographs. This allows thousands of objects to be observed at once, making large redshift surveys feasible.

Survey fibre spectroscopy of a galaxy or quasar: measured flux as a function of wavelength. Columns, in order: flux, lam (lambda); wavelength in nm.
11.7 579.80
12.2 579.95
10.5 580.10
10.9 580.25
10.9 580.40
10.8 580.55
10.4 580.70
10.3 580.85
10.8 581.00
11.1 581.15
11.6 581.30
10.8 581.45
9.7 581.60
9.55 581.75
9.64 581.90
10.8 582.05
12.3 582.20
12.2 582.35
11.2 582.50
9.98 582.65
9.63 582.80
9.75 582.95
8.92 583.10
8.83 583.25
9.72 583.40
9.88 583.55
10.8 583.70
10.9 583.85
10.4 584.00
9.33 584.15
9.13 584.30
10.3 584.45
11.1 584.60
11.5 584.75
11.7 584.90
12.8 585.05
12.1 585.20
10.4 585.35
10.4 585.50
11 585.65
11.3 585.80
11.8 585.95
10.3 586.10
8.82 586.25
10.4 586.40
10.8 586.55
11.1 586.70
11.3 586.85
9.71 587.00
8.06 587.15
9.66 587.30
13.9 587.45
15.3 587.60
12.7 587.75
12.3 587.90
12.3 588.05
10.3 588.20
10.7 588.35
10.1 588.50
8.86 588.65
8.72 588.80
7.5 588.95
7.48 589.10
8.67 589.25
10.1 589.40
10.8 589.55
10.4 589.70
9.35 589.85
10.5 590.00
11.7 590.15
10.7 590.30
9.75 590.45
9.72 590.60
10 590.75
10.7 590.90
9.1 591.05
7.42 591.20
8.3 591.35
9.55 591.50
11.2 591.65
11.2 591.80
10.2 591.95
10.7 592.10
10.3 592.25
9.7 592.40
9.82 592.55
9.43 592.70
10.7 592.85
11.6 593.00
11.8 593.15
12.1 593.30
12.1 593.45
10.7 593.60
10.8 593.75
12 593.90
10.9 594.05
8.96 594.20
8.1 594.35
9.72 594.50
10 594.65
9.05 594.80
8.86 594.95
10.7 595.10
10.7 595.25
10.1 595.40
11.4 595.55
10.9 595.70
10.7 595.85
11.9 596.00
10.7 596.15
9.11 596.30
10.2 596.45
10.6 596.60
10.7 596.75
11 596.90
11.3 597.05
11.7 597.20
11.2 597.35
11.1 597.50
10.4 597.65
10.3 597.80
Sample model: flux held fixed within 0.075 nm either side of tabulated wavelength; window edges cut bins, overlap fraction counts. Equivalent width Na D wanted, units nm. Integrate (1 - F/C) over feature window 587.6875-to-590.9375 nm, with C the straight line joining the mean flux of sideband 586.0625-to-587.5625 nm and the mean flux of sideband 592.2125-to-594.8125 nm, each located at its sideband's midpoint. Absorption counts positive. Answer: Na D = 0.11 nm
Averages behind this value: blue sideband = 10.5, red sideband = 10.5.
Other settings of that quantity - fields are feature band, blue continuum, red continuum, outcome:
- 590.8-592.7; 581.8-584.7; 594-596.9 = 0.07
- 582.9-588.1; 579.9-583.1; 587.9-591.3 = -0.30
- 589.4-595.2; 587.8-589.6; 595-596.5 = 0.01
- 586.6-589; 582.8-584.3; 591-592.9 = -0.25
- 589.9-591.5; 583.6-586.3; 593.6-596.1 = 0.11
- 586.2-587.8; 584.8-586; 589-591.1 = -0.03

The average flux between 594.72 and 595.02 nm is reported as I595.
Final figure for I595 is 8.97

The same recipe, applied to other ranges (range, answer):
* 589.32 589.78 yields 10.4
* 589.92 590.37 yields 11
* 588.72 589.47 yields 8.49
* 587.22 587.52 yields 11.7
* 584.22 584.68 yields 10.2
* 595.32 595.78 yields 10.8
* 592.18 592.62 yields 9.94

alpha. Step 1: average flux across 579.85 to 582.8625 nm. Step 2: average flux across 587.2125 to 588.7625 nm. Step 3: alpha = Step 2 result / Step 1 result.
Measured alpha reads 1.1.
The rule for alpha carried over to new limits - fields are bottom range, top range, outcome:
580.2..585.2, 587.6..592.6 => 0.96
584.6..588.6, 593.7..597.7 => 0.94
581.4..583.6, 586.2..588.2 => 1.10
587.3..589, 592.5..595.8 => 0.94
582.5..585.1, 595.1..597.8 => 1.05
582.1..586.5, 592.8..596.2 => 1.00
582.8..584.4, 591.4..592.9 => 1.05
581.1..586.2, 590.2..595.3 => 0.96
